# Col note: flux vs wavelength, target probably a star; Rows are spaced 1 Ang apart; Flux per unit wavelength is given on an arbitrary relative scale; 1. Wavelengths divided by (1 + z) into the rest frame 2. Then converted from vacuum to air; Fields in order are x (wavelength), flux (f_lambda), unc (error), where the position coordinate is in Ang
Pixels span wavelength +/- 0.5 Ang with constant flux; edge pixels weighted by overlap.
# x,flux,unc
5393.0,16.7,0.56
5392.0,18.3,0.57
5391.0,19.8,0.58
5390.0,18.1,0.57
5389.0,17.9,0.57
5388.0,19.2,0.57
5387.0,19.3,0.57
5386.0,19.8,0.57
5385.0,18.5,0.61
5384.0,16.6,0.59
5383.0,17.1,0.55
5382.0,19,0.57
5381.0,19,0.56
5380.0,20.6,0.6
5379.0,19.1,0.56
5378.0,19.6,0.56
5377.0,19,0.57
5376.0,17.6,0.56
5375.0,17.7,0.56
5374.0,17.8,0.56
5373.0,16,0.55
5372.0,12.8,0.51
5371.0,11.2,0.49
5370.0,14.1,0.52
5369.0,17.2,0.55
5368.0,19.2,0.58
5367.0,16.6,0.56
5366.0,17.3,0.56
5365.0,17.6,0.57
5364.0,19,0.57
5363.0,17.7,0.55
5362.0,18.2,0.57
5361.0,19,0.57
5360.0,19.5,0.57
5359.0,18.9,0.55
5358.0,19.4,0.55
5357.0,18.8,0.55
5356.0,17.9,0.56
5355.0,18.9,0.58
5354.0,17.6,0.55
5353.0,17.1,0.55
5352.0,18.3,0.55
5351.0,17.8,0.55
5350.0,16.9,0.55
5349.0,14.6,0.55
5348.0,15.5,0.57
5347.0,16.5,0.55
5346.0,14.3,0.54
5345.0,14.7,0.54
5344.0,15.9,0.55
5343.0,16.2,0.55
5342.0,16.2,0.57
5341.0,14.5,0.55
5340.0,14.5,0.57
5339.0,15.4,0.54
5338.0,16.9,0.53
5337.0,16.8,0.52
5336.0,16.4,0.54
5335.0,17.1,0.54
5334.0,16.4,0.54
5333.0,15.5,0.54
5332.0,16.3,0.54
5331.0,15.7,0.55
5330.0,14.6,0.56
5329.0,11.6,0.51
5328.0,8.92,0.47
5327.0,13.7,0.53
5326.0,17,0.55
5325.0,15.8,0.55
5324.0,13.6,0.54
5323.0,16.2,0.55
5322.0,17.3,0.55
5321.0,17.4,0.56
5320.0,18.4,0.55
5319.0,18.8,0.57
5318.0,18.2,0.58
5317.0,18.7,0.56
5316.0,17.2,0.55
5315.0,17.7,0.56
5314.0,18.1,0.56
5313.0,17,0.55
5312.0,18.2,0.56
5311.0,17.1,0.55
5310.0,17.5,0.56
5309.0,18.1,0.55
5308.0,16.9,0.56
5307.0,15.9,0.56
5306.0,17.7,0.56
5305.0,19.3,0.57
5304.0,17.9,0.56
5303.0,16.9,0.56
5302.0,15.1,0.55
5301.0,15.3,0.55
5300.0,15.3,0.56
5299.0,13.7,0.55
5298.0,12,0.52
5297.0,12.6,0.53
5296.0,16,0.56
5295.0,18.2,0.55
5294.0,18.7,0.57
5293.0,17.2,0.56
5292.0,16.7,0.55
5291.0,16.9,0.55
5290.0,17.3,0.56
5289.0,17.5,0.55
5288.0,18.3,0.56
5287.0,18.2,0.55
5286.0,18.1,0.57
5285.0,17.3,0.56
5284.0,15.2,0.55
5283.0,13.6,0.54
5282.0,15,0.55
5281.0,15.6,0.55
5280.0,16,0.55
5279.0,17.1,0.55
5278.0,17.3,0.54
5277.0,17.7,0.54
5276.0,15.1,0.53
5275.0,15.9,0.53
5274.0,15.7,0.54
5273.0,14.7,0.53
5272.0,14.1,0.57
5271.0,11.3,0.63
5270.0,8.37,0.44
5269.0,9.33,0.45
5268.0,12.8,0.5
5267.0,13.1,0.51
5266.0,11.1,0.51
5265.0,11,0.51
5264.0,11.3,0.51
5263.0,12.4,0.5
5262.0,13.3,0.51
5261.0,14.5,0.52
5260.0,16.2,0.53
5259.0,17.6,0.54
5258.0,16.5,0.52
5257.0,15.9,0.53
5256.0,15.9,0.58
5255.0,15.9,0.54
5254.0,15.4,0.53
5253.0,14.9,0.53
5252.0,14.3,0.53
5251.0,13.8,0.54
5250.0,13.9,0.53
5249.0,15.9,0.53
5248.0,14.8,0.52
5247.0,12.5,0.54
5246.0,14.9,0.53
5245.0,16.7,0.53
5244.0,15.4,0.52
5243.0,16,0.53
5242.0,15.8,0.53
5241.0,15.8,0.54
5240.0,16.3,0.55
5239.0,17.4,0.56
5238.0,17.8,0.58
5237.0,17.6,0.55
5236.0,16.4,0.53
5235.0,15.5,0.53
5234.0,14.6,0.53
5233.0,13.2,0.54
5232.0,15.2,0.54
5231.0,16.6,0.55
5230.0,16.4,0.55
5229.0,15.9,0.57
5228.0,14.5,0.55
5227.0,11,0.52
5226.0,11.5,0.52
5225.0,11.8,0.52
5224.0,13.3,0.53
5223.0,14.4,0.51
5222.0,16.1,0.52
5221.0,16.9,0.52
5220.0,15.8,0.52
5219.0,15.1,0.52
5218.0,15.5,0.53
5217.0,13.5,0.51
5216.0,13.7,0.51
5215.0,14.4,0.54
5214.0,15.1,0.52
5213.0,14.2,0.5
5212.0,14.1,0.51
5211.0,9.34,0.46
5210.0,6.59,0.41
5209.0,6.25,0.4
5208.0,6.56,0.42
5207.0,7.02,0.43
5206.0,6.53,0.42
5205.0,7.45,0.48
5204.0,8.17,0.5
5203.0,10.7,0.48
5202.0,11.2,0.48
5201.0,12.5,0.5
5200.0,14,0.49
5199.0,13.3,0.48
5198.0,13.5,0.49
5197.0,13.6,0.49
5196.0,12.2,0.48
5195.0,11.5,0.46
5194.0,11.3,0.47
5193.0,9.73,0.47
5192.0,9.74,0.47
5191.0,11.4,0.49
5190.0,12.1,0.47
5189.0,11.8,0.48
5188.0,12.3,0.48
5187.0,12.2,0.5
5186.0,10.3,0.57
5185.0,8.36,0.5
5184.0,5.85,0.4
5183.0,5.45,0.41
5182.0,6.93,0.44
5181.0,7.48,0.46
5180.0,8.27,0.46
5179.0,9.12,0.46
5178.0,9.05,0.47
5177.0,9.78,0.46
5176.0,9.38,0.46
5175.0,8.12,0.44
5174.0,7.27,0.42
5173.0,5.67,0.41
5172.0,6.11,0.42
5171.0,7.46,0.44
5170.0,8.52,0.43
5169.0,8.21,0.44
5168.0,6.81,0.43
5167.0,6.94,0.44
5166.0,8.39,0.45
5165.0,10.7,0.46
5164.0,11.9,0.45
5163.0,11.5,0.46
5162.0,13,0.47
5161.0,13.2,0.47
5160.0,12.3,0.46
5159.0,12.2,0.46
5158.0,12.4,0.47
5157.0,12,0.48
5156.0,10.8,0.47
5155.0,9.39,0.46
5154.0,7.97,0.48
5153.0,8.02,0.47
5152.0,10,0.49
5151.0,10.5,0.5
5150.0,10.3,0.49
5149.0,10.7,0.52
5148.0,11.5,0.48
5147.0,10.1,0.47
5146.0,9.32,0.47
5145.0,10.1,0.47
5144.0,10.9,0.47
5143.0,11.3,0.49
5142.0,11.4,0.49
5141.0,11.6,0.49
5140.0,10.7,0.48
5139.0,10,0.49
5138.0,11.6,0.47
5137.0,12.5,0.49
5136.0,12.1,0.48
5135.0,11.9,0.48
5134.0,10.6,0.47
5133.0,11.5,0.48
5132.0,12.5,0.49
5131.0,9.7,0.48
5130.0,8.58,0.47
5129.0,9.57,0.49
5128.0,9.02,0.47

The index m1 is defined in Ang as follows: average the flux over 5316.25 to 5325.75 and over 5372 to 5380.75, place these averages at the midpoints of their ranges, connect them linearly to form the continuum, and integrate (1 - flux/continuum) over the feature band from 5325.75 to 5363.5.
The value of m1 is 2.7 Ang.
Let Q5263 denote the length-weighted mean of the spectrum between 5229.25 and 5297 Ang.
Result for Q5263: 15.3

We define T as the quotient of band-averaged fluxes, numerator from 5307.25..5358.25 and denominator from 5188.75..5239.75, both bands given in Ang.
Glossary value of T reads 1.28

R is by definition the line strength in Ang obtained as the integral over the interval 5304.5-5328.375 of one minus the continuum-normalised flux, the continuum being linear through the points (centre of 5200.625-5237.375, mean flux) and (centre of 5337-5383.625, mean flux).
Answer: -1.7 Ang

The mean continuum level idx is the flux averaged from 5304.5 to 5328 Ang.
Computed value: 17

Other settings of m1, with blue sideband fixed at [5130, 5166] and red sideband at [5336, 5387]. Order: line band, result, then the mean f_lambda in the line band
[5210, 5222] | -1.0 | 14.1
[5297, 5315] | -1.0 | 16.5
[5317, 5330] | 0.3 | 15.7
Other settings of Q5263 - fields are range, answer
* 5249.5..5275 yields 13.8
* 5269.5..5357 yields 16.2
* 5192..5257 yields 13.5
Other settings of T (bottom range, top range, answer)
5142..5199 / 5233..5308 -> 1.54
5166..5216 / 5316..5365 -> 1.71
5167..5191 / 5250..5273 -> 1.59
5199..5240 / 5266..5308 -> 1.19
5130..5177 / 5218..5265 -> 1.48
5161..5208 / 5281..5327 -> 1.74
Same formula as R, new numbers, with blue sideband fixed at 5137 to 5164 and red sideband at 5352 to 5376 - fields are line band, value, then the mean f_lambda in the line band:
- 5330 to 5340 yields 0.2 Ang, 16.1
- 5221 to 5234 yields -1.0 Ang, 14.3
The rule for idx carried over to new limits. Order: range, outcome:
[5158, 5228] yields 10.7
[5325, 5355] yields 15.7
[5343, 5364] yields 17.4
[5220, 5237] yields 14.7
